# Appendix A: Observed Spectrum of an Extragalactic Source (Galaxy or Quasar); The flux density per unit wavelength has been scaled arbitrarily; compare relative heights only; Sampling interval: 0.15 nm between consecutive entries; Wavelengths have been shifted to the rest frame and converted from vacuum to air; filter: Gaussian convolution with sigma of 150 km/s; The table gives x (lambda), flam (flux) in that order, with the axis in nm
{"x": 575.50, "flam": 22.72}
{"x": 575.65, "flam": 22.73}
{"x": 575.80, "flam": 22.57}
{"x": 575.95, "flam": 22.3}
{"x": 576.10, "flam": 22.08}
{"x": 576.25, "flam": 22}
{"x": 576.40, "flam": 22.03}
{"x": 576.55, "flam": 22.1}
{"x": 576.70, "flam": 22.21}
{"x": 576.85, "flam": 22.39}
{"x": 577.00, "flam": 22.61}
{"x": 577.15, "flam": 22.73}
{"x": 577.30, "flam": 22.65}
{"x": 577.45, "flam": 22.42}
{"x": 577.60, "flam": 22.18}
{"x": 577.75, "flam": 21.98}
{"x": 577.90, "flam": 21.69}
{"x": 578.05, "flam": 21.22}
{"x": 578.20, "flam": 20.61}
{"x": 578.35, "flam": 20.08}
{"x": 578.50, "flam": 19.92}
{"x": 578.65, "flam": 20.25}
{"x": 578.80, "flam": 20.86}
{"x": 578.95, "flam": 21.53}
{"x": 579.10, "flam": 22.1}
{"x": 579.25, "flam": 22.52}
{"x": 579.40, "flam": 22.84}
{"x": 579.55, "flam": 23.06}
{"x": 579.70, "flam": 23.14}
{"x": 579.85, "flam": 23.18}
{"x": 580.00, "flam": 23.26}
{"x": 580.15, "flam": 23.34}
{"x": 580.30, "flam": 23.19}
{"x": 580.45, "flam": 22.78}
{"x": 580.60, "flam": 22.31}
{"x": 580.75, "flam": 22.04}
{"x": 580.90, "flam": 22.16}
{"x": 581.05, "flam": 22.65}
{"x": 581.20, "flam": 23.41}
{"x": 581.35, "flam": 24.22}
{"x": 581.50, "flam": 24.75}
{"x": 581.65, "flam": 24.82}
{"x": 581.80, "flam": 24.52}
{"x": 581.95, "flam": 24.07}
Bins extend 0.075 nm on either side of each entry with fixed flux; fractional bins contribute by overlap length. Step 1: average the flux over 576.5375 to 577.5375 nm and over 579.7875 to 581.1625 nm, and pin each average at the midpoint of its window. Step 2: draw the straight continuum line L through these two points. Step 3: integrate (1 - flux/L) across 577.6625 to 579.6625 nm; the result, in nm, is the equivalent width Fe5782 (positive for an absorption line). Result 0.10 nm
